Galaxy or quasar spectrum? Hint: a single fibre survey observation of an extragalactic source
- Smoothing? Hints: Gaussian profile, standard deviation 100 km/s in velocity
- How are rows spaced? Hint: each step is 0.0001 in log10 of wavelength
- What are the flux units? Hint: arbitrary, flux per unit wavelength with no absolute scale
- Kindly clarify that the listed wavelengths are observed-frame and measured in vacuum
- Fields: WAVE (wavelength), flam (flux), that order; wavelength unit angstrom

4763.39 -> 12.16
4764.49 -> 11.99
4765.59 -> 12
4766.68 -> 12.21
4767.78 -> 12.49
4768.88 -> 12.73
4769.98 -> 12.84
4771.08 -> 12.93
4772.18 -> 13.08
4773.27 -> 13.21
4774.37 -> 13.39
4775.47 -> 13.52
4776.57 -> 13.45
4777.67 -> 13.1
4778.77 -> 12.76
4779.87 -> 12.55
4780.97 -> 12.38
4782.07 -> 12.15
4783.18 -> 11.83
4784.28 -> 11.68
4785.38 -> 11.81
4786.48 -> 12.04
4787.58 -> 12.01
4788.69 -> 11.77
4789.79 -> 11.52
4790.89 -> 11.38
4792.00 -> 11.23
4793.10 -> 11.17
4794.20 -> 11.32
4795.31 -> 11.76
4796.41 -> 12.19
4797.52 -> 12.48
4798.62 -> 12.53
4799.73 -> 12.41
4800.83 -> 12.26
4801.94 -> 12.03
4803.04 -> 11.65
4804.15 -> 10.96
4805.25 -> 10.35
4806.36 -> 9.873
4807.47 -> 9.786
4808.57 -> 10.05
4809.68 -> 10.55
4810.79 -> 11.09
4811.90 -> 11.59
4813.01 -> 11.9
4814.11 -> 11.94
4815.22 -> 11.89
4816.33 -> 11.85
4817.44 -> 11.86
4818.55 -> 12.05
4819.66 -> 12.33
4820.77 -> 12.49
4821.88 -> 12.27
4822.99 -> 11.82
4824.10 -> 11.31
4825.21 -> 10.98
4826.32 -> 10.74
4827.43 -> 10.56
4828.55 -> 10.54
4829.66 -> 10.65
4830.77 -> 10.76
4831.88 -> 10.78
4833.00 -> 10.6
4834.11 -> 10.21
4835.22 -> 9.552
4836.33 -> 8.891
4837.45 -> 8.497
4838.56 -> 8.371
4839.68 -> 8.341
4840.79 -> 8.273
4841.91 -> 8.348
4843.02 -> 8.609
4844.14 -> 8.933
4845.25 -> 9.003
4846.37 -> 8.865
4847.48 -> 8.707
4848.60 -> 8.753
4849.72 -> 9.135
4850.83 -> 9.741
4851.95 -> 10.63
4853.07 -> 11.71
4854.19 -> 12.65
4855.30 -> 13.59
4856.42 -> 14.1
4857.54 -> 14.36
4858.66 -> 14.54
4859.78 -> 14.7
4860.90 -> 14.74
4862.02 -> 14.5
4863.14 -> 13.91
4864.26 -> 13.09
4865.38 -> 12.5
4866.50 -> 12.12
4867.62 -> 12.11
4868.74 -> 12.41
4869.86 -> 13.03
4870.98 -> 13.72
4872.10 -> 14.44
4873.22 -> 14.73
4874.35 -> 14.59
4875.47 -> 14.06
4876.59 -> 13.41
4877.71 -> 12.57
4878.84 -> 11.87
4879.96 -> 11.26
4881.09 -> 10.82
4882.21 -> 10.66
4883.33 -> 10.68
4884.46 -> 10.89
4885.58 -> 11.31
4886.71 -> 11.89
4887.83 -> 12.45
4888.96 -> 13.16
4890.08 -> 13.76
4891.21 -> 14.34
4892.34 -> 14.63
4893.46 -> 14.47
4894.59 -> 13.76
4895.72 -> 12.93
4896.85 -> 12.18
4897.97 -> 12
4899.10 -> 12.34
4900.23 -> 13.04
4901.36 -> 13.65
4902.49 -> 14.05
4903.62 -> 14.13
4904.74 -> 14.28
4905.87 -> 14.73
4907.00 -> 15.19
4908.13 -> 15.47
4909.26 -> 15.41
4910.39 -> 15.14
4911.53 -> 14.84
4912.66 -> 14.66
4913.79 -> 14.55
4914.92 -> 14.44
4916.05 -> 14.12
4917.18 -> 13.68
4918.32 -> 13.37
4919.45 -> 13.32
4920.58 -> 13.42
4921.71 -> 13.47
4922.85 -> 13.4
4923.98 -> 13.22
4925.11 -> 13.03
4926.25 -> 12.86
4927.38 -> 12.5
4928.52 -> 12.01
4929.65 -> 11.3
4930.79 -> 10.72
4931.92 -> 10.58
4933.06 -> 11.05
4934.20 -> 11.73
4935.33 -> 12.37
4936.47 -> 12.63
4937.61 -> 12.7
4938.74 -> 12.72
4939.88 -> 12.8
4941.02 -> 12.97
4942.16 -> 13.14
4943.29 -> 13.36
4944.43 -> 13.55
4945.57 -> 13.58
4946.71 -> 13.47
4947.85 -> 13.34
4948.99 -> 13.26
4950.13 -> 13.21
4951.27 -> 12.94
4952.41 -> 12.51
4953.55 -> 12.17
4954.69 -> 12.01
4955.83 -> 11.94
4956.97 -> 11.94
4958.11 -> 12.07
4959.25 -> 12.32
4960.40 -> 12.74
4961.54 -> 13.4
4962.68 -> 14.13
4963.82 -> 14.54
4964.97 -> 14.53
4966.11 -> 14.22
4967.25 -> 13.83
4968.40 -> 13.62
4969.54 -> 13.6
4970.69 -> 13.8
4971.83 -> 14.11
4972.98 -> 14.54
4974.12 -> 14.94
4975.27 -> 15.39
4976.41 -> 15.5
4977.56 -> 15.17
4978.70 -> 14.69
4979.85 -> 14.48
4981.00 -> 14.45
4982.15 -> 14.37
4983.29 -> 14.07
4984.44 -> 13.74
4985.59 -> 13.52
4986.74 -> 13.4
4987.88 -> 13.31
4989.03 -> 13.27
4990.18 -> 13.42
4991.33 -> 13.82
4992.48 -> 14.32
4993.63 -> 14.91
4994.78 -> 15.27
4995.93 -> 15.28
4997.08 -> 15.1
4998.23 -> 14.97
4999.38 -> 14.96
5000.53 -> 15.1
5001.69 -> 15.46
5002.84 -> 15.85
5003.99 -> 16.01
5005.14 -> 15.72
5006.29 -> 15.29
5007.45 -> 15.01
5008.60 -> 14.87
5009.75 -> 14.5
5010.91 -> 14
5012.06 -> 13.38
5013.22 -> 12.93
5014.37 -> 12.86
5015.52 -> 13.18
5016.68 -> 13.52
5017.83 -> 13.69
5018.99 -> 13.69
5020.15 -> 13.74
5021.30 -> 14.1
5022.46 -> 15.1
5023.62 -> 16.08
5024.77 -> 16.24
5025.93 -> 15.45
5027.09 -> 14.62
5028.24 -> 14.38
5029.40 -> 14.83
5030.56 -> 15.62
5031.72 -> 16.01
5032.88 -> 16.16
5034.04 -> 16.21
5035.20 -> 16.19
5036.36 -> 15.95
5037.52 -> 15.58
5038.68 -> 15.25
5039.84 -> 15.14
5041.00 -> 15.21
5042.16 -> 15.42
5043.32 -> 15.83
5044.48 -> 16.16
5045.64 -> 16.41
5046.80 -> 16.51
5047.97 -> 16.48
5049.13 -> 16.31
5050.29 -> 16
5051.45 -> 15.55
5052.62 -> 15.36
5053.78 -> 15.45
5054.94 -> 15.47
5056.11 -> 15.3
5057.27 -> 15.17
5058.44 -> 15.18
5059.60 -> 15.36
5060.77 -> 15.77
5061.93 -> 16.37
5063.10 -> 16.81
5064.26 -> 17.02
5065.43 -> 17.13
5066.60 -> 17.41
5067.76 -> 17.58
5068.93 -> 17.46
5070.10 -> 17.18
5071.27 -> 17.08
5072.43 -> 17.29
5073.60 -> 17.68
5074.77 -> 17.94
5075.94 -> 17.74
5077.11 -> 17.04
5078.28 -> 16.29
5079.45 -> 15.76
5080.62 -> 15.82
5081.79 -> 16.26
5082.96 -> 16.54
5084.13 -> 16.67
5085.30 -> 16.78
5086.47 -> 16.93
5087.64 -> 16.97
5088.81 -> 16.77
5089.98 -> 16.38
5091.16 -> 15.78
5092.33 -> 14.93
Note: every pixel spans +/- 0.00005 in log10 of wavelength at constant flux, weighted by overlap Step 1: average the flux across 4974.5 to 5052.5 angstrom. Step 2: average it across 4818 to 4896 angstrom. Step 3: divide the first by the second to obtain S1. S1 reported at 1.27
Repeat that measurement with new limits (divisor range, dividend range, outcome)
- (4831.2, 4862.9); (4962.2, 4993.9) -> 1.32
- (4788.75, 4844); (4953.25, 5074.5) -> 1.37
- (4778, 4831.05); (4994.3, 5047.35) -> 1.30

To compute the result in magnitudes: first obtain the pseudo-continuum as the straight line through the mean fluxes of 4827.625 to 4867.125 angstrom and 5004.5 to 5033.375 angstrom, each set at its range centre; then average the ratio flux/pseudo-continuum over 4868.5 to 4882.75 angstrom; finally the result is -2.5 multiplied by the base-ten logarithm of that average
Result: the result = -0.12 mag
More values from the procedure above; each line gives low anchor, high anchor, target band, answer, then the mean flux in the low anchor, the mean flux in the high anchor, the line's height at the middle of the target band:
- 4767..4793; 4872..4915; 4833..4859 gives 0.27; 12.4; 13.4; 13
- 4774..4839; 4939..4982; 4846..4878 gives -0.04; 11.4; 13.6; 12.2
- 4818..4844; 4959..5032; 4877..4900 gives -0.06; 10.3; 14.4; 11.7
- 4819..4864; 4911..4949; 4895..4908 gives -0.10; 11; 13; 12.3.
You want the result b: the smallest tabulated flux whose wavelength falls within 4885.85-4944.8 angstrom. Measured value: 10.58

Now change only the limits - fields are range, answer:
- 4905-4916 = 14.44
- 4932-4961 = 11.05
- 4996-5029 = 12.86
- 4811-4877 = 8.273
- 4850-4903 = 9.741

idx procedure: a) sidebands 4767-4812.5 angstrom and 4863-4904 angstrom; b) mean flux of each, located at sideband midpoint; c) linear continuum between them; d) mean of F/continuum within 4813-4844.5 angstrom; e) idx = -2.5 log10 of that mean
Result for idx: 0.17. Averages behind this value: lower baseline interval 11.9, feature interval 10.5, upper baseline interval 12.9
